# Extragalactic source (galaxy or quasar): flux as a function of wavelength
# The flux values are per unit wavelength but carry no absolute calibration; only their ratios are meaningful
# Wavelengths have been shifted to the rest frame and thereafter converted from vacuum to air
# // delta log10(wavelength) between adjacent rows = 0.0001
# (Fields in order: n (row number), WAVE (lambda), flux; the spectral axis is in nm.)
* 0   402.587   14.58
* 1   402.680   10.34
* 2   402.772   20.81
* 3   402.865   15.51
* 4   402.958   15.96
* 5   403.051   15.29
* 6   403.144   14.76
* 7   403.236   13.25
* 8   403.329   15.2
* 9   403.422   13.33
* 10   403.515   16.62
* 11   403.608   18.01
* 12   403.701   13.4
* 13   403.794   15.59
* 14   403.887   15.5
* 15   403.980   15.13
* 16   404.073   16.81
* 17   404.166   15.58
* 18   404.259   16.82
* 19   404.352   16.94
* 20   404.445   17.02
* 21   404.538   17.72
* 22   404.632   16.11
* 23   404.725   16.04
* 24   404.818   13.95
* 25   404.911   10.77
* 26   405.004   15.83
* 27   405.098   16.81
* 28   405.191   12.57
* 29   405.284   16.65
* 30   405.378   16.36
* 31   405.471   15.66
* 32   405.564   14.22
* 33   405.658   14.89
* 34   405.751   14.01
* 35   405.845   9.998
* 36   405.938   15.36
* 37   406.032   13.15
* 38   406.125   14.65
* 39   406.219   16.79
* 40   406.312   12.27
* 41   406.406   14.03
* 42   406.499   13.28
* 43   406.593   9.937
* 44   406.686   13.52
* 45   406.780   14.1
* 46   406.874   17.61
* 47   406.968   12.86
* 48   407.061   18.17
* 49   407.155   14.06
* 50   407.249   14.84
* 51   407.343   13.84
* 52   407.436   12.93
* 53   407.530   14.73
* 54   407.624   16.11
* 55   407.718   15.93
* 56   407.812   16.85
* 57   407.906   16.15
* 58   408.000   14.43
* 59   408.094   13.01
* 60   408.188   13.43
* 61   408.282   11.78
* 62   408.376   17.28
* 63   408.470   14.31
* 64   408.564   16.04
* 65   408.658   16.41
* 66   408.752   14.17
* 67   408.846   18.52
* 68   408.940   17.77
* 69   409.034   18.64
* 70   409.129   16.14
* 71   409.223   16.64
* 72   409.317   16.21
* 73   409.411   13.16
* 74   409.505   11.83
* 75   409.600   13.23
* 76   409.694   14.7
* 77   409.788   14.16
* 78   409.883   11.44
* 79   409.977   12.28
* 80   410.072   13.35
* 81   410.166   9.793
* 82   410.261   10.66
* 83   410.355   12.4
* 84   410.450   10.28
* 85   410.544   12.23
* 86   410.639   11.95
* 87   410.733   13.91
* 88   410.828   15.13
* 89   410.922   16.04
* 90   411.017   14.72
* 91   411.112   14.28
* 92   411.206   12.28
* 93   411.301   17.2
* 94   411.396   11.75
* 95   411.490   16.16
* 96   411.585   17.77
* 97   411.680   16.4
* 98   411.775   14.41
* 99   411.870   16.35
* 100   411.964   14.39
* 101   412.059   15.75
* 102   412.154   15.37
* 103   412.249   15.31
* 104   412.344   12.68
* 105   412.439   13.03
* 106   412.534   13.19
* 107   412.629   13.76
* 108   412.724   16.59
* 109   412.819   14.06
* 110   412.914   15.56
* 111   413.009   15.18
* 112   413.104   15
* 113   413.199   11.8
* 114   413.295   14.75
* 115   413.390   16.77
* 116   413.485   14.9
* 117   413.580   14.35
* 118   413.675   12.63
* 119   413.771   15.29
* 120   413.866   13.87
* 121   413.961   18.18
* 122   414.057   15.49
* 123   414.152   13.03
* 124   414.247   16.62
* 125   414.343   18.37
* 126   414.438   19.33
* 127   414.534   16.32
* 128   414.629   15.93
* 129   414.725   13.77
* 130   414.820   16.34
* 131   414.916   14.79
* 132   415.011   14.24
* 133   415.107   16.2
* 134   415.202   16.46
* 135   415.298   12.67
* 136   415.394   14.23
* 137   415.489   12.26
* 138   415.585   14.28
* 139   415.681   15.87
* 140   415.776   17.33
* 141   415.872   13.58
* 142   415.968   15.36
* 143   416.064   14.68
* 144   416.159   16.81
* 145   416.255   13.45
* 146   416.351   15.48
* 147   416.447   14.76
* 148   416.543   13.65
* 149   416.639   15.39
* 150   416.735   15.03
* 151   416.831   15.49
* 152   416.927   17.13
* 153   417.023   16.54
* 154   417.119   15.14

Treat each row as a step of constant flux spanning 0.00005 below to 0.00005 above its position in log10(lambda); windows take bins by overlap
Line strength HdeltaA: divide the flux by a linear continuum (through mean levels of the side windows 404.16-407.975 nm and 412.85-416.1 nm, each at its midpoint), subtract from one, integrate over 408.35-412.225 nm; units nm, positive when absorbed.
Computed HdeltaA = 0.13 nm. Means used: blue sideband 14.8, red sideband 15.2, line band 14.5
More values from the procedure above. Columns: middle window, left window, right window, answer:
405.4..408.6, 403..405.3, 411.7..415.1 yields 0.185 nm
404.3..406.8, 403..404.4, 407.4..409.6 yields 0.140 nm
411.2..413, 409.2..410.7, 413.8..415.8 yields -0.126 nm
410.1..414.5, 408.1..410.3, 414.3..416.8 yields 0.085 nm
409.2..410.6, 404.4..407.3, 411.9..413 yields 0.176 nm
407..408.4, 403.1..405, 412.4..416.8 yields 0.042 nm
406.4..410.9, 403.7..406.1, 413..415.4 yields 0.274 nm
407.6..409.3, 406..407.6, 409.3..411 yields -0.277 nm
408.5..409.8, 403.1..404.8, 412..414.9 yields -0.015 nm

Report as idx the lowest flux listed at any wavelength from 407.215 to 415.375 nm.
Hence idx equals 9.793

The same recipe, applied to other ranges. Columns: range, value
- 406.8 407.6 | 12.86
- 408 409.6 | 11.78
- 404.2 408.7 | 9.937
